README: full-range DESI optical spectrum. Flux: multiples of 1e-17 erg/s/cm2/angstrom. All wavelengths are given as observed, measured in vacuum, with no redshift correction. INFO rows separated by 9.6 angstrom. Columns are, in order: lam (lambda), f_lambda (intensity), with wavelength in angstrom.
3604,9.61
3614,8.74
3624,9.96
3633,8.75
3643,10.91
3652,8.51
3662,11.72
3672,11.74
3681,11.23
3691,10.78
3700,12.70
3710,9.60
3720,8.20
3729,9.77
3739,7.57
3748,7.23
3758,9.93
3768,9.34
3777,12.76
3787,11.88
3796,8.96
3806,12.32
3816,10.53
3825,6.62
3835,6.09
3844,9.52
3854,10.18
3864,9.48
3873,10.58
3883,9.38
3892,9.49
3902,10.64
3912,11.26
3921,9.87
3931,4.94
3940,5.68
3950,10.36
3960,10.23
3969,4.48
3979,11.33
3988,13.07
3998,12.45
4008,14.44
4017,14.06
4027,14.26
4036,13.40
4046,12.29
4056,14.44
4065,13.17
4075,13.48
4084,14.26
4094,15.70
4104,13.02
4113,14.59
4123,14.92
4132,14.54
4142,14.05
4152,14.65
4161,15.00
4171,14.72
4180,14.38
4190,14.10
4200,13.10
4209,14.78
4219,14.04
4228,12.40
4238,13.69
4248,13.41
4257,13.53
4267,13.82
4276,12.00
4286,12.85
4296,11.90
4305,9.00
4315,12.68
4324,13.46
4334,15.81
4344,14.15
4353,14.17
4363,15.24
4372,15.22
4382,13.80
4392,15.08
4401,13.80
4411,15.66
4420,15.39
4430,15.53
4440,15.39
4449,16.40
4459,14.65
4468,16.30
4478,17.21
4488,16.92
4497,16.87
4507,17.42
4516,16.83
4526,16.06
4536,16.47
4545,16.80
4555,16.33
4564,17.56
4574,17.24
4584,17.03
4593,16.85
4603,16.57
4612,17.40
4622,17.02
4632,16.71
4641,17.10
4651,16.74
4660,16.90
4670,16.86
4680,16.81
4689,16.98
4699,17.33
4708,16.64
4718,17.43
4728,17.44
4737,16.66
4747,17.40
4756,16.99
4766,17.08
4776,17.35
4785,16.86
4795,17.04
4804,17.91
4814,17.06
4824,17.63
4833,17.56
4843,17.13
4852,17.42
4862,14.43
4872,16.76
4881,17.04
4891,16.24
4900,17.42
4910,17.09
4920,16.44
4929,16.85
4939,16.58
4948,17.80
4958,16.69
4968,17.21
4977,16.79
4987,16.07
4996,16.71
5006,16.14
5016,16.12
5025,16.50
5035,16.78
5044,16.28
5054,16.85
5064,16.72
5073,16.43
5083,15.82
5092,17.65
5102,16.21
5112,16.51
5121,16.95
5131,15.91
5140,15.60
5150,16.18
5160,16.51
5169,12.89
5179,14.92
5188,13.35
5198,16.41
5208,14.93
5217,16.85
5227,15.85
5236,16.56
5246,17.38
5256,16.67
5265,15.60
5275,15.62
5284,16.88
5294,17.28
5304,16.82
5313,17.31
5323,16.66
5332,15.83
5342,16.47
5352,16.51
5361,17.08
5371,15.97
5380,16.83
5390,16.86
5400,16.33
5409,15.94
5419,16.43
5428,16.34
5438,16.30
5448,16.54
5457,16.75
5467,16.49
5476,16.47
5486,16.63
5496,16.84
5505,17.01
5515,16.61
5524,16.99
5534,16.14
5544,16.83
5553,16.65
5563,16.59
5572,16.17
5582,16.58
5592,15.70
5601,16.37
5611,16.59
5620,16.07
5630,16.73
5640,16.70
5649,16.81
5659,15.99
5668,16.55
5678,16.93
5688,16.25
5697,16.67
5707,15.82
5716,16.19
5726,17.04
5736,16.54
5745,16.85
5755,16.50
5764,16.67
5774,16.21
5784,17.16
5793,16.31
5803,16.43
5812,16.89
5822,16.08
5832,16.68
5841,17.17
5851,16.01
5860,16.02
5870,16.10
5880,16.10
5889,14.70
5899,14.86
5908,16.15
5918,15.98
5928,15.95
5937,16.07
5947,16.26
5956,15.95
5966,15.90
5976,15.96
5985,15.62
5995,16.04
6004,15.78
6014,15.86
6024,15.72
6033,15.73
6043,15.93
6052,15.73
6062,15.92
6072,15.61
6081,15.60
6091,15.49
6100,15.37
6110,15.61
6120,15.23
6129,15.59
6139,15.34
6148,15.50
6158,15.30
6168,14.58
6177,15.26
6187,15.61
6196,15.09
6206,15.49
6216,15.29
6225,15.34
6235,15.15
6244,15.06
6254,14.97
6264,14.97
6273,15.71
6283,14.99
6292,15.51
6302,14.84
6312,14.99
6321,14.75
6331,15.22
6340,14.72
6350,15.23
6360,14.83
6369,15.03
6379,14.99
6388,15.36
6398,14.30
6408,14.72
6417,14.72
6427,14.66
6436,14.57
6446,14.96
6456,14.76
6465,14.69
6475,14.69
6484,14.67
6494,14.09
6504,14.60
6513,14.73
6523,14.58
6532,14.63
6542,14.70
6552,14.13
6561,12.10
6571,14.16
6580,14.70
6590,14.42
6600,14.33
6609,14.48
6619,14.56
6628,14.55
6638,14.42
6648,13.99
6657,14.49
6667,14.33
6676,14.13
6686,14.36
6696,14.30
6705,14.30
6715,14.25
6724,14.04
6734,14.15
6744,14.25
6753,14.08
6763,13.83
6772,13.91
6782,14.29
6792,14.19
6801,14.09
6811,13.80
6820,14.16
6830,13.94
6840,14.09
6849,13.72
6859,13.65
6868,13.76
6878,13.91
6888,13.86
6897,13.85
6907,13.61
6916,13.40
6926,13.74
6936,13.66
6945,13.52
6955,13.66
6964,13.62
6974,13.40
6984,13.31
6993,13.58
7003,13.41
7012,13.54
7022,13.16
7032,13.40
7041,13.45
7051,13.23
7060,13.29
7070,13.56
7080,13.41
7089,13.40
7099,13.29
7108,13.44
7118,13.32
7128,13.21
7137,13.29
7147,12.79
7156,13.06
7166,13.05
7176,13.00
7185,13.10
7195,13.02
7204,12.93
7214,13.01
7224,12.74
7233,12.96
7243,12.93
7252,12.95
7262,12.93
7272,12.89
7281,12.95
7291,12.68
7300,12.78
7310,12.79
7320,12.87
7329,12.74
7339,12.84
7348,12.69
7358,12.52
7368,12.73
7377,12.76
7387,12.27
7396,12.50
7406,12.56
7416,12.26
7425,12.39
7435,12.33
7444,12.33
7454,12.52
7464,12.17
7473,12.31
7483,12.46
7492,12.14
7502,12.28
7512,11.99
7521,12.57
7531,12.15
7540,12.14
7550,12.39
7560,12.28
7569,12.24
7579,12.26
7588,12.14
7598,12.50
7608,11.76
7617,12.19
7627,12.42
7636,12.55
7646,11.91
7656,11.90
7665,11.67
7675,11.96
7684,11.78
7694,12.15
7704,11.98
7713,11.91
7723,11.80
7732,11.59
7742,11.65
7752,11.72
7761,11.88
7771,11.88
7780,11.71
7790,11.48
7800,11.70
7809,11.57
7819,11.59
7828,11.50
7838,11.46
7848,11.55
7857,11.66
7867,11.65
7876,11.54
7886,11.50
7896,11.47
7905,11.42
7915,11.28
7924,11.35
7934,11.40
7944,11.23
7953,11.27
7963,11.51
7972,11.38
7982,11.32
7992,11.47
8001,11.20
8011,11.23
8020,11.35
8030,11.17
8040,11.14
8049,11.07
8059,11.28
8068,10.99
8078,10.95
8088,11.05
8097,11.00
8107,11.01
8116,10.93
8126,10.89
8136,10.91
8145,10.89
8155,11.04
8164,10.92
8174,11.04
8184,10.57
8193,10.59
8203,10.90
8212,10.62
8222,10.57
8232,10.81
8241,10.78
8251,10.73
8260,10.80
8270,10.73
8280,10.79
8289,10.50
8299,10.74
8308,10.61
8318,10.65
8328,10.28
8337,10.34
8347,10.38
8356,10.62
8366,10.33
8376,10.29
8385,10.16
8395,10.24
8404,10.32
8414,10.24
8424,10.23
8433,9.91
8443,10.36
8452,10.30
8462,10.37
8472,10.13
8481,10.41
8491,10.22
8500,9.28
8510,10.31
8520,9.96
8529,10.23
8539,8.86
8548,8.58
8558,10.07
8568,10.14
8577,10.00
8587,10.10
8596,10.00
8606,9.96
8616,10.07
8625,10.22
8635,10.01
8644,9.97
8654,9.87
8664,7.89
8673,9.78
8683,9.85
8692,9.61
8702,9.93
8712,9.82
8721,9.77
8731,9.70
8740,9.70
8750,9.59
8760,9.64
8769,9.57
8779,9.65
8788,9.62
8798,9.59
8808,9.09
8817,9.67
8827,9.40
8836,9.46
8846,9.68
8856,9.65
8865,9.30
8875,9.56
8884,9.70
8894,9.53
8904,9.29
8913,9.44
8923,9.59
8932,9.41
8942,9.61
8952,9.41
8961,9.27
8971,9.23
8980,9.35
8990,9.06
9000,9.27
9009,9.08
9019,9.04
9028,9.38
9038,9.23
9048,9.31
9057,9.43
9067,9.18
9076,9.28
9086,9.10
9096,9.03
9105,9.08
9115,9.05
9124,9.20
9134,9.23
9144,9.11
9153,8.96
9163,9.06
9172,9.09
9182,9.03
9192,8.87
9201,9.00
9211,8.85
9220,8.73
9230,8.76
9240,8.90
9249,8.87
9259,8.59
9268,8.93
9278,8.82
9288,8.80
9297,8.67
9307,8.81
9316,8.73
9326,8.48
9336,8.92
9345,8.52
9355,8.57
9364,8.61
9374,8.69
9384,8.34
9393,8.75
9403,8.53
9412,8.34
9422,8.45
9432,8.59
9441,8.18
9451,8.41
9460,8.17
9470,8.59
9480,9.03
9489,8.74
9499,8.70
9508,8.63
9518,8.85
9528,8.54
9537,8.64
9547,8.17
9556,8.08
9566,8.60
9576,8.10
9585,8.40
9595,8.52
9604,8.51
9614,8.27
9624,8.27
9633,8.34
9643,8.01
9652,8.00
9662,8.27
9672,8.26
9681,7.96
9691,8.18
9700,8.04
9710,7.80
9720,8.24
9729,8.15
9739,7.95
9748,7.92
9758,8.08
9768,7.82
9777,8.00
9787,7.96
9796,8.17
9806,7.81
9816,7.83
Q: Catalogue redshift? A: 0.00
